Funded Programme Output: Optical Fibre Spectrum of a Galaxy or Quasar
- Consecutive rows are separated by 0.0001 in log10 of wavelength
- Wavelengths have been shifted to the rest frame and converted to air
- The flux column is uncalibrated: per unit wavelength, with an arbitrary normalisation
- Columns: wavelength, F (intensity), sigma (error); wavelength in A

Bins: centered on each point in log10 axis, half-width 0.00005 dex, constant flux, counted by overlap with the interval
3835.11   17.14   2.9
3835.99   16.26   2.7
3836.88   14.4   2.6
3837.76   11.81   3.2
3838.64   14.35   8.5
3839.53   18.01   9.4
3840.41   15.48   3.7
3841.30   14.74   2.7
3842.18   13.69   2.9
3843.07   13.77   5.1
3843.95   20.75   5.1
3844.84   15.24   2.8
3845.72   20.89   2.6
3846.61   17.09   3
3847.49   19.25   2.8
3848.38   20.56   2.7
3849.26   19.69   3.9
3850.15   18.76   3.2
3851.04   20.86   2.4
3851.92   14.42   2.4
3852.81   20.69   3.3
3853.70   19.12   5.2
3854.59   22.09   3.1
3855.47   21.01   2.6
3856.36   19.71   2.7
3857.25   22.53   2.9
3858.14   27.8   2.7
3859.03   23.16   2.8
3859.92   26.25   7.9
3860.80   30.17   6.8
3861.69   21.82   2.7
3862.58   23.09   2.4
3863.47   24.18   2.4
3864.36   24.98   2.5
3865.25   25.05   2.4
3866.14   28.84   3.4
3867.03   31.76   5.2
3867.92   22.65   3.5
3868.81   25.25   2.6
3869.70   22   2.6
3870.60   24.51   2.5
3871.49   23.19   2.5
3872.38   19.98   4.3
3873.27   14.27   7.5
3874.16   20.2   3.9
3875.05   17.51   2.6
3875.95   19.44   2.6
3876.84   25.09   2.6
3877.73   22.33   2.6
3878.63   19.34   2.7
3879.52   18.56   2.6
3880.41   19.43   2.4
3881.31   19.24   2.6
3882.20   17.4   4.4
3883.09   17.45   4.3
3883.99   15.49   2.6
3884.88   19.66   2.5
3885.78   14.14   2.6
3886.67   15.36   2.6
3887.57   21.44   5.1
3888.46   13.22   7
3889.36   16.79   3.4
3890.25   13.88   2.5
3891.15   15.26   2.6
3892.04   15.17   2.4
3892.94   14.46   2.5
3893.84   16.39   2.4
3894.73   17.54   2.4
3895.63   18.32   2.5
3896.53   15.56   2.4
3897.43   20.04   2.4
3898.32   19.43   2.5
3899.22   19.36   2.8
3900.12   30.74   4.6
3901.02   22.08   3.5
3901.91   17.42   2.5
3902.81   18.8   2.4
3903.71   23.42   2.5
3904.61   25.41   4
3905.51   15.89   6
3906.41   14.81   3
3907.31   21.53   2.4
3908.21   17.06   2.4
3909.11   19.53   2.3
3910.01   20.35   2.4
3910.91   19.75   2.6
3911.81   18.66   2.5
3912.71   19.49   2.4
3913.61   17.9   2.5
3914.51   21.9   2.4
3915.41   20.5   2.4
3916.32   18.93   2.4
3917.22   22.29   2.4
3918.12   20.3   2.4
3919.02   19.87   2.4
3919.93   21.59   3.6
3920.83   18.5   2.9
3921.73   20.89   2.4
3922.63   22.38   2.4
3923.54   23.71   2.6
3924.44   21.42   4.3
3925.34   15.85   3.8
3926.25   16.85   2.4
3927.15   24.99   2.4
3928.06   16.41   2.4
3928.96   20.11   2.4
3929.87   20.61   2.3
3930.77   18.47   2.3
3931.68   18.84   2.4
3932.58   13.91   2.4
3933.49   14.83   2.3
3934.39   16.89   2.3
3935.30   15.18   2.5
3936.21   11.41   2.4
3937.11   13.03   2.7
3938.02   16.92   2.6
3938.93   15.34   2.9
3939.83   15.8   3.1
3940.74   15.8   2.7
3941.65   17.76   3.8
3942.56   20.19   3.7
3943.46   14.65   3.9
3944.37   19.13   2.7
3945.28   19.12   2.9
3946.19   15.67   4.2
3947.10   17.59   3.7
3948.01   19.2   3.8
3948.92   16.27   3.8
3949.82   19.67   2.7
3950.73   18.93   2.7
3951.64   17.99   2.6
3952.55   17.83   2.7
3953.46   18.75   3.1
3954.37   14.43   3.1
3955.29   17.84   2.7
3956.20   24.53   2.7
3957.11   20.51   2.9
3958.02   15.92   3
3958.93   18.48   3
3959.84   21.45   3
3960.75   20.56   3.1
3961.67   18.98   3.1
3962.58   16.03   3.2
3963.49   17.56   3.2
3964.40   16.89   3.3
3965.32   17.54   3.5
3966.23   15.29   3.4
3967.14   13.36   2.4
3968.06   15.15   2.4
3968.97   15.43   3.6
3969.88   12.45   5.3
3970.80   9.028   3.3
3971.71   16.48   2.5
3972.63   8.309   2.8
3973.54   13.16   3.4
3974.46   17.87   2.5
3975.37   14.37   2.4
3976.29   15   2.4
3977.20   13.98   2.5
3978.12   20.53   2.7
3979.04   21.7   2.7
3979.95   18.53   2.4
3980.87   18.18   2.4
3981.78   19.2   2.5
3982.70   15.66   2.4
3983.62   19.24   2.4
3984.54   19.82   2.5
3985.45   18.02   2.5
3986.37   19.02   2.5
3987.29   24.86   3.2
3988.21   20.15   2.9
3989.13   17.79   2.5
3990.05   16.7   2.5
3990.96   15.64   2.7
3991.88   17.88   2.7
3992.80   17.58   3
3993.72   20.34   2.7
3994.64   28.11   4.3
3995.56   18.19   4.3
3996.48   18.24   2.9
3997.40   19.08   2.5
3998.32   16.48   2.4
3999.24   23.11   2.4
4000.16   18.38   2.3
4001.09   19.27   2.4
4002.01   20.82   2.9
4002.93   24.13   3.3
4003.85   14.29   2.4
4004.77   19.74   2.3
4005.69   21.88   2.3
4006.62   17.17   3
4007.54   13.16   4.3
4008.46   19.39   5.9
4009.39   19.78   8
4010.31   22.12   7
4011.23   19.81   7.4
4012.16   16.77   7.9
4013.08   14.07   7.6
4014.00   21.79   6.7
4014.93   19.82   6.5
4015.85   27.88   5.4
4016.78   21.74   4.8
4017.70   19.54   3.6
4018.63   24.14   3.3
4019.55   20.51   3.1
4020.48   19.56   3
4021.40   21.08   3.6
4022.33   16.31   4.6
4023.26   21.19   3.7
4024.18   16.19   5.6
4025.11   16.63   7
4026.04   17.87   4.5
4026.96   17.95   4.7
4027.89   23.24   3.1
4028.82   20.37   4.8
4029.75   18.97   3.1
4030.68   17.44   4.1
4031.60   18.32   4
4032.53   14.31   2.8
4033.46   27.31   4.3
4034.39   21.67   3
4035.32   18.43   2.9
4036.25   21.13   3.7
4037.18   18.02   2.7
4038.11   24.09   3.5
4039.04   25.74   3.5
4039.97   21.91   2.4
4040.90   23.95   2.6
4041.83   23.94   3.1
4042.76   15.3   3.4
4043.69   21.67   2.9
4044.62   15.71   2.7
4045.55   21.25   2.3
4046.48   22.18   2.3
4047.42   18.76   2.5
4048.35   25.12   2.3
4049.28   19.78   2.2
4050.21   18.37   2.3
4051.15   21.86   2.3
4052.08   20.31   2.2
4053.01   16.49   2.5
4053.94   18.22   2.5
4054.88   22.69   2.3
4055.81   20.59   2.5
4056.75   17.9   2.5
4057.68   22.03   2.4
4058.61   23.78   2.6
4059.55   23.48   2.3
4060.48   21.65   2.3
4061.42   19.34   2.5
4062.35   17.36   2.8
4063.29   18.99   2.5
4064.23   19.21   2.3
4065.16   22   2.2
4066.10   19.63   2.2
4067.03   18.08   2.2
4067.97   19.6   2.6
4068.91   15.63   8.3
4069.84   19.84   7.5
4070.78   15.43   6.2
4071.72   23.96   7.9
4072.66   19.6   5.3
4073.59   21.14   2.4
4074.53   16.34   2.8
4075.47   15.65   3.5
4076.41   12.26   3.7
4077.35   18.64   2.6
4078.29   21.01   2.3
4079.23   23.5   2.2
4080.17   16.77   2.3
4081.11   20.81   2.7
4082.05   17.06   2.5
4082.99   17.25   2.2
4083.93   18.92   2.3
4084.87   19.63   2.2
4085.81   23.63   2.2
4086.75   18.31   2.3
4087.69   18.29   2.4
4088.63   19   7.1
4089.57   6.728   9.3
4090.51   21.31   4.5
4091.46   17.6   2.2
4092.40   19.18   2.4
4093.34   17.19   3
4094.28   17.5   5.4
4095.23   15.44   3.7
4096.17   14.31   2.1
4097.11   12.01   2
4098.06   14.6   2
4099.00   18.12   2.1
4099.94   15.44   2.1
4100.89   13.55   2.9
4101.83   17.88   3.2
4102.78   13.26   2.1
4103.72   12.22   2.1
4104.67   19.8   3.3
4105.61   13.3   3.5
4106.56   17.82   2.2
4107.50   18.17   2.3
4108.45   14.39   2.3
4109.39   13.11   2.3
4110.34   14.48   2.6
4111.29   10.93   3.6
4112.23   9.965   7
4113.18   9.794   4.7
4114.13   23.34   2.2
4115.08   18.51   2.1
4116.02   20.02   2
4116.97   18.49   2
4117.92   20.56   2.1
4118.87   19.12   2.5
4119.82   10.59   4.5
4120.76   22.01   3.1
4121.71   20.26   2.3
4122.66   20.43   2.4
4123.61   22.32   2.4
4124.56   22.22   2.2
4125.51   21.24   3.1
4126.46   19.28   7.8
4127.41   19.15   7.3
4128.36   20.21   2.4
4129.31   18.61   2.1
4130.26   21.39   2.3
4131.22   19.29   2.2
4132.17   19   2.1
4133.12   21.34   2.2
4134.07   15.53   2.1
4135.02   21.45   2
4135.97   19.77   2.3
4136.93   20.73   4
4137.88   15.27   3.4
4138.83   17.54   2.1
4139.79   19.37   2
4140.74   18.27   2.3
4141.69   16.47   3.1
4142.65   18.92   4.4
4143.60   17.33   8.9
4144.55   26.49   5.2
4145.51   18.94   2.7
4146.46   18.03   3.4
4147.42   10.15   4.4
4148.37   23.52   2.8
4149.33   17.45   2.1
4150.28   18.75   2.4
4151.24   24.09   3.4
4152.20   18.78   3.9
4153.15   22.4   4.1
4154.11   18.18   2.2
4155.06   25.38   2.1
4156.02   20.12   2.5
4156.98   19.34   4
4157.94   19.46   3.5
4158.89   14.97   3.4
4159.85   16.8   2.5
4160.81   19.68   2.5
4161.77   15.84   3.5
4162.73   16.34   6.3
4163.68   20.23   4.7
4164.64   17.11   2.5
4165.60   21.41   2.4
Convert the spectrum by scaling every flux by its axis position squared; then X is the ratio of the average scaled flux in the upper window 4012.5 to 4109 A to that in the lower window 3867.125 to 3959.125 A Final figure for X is 1.1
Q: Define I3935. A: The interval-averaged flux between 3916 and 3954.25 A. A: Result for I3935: 18.2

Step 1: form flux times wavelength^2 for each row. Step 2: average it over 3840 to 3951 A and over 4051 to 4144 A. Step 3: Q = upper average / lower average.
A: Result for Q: 1.0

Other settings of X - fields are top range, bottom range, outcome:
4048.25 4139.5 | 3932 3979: 1.18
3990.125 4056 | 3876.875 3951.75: 1.14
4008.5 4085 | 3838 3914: 1.09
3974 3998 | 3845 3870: 0.88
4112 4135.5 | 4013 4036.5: 1.00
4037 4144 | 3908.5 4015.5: 1.09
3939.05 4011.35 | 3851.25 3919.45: 0.93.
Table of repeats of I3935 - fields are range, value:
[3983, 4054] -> 19.8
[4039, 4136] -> 18.5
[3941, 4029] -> 18.4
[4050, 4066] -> 20.3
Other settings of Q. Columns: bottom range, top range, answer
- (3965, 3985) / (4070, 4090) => 1.21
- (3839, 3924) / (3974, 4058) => 1.05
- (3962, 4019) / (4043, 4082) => 1.12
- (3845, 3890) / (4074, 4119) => 0.90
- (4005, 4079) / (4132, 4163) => 1.01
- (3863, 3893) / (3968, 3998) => 0.92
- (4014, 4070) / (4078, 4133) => 0.89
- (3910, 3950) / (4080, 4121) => 0.98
